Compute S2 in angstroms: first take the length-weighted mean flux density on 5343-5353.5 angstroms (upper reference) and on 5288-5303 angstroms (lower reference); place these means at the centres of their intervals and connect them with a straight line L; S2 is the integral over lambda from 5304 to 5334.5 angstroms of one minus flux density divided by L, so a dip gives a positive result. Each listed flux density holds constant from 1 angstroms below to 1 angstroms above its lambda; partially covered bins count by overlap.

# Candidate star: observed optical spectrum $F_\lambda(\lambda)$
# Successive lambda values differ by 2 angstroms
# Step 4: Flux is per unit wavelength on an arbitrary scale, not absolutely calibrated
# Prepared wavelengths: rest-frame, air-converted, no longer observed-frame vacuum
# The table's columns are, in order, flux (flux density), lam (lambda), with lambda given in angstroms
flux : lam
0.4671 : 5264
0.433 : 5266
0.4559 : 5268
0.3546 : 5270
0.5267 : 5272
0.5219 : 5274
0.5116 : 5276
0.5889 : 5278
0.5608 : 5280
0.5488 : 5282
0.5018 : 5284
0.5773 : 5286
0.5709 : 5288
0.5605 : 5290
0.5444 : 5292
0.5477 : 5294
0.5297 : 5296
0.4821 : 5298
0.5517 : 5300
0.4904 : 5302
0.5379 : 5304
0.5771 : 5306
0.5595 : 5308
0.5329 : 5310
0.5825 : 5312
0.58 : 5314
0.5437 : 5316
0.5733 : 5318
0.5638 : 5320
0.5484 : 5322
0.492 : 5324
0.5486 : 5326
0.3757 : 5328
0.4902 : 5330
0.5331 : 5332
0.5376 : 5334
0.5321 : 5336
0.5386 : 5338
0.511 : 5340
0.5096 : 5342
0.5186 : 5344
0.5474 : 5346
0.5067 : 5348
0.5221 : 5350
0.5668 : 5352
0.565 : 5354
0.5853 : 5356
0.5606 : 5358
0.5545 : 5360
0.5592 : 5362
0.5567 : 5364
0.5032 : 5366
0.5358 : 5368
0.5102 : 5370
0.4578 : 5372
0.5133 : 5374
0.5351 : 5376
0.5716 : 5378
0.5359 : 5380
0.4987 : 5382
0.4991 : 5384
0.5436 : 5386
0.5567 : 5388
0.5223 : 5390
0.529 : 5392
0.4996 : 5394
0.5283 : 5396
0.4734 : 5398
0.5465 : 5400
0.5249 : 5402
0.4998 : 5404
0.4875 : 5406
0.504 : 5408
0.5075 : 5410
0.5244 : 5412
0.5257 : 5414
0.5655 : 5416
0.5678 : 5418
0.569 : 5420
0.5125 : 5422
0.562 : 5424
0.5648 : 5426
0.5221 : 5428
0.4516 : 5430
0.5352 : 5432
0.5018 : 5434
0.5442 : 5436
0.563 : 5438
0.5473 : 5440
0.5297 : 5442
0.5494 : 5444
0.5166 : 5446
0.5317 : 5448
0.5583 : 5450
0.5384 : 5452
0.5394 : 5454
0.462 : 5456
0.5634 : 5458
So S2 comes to -0.17 angstroms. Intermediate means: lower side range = 0.532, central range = 0.536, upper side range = 0.534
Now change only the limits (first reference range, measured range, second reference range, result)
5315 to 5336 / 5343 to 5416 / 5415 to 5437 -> 0.2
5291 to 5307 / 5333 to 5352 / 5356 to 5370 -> 0.5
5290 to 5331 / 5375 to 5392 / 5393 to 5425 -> -0.2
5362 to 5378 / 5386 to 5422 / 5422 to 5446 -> 0.1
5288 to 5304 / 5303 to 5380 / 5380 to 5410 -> -1.5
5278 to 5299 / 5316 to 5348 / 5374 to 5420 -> 0.9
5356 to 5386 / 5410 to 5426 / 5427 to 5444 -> -0.6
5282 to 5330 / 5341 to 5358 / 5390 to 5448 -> -0.3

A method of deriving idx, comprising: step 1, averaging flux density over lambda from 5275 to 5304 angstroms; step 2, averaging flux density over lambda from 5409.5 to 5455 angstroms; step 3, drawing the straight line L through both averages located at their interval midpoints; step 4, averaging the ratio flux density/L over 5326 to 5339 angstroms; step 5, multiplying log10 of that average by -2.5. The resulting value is 0.07 mag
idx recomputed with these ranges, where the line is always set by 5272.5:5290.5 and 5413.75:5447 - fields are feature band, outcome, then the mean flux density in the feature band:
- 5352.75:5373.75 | 0.01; 0.538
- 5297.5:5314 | 0.01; 0.543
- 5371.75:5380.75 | 0.03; 0.528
